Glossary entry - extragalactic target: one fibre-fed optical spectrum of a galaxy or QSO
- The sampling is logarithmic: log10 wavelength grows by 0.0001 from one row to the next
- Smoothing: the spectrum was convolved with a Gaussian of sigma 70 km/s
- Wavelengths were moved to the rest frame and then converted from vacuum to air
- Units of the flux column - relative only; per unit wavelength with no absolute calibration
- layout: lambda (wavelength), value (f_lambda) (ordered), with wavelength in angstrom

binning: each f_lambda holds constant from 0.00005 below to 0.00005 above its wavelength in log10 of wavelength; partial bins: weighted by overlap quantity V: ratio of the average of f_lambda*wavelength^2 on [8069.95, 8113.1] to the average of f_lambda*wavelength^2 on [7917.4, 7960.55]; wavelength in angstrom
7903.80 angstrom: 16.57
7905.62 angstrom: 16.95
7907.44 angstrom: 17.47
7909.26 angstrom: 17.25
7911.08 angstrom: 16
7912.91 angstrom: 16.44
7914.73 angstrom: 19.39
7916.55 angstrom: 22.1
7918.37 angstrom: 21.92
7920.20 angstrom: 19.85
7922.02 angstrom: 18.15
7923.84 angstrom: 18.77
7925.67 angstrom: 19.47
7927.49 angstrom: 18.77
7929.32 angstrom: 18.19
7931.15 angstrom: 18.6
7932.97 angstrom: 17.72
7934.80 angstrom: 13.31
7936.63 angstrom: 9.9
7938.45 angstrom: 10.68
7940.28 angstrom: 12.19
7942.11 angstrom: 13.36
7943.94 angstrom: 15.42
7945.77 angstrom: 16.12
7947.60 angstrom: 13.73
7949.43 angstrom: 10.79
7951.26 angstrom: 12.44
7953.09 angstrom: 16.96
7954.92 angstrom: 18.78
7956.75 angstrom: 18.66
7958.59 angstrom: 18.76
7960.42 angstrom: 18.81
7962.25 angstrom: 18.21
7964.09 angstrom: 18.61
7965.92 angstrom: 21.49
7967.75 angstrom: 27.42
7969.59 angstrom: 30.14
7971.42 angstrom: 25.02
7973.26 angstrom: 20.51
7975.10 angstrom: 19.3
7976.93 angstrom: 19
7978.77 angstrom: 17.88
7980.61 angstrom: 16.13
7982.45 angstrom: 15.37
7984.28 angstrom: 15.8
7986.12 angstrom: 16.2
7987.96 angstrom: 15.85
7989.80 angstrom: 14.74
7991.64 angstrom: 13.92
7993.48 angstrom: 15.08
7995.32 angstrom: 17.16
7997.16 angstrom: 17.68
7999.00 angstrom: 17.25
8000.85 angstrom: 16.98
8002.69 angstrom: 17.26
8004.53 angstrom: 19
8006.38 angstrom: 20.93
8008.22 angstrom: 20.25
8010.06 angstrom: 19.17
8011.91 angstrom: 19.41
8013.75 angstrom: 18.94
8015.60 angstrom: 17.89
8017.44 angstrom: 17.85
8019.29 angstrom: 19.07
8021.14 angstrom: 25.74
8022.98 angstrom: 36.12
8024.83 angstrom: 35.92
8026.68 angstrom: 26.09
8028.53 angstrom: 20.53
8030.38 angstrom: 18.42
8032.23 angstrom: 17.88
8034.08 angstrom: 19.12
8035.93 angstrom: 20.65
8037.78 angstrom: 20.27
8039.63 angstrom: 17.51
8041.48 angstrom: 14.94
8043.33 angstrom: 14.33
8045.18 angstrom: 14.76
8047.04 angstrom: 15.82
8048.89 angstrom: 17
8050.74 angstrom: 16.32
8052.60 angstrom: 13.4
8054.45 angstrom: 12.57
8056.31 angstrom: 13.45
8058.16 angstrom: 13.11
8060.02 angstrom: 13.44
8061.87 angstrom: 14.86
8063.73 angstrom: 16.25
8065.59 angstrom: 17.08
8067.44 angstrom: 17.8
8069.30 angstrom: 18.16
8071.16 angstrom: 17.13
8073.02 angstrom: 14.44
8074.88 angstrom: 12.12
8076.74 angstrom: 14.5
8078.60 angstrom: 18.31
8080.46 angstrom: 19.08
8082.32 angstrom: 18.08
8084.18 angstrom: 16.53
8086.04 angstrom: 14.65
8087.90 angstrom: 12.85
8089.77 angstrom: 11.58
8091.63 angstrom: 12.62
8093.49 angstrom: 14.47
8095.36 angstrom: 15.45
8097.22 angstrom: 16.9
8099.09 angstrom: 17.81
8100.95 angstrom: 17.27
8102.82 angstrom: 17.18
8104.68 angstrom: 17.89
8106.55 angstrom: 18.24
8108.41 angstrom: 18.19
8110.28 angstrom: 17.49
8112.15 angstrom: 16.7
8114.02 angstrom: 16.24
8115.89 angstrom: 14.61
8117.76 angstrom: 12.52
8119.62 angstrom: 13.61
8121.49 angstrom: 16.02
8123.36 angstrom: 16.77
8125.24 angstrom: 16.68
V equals 1.0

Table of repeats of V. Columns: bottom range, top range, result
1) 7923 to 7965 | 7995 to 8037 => 1.33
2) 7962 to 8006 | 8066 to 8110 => 0.89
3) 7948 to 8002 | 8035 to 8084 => 0.90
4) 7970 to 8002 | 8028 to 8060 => 0.95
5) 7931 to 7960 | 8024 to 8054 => 1.30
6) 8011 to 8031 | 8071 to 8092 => 0.66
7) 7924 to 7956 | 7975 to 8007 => 1.13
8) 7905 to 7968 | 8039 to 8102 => 0.93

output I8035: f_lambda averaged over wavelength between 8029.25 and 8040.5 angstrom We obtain 19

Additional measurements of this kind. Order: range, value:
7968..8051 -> 19.3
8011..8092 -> 17.7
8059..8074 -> 16.1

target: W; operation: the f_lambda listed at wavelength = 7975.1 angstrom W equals 19.3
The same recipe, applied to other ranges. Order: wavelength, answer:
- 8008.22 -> 20.25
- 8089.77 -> 11.58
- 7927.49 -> 18.77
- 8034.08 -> 19.12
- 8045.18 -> 14.76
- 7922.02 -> 18.15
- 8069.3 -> 18.16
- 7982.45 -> 15.37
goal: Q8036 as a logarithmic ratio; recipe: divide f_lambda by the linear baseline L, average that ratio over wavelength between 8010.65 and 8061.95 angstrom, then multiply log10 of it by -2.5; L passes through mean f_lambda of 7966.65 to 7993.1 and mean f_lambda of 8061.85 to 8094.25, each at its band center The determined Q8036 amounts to -0.10 mag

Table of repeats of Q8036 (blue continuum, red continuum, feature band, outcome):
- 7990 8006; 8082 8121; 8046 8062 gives 0.13 mag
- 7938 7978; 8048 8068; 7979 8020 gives -0.04 mag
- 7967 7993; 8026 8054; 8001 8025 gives -0.18 mag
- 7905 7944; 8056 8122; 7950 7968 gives -0.12 mag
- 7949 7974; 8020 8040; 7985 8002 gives 0.32 mag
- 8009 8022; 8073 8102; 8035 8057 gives 0.13 mag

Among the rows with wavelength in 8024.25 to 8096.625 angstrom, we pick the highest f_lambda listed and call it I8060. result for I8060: 35.92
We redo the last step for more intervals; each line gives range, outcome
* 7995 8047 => 36.12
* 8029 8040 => 20.65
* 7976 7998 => 19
